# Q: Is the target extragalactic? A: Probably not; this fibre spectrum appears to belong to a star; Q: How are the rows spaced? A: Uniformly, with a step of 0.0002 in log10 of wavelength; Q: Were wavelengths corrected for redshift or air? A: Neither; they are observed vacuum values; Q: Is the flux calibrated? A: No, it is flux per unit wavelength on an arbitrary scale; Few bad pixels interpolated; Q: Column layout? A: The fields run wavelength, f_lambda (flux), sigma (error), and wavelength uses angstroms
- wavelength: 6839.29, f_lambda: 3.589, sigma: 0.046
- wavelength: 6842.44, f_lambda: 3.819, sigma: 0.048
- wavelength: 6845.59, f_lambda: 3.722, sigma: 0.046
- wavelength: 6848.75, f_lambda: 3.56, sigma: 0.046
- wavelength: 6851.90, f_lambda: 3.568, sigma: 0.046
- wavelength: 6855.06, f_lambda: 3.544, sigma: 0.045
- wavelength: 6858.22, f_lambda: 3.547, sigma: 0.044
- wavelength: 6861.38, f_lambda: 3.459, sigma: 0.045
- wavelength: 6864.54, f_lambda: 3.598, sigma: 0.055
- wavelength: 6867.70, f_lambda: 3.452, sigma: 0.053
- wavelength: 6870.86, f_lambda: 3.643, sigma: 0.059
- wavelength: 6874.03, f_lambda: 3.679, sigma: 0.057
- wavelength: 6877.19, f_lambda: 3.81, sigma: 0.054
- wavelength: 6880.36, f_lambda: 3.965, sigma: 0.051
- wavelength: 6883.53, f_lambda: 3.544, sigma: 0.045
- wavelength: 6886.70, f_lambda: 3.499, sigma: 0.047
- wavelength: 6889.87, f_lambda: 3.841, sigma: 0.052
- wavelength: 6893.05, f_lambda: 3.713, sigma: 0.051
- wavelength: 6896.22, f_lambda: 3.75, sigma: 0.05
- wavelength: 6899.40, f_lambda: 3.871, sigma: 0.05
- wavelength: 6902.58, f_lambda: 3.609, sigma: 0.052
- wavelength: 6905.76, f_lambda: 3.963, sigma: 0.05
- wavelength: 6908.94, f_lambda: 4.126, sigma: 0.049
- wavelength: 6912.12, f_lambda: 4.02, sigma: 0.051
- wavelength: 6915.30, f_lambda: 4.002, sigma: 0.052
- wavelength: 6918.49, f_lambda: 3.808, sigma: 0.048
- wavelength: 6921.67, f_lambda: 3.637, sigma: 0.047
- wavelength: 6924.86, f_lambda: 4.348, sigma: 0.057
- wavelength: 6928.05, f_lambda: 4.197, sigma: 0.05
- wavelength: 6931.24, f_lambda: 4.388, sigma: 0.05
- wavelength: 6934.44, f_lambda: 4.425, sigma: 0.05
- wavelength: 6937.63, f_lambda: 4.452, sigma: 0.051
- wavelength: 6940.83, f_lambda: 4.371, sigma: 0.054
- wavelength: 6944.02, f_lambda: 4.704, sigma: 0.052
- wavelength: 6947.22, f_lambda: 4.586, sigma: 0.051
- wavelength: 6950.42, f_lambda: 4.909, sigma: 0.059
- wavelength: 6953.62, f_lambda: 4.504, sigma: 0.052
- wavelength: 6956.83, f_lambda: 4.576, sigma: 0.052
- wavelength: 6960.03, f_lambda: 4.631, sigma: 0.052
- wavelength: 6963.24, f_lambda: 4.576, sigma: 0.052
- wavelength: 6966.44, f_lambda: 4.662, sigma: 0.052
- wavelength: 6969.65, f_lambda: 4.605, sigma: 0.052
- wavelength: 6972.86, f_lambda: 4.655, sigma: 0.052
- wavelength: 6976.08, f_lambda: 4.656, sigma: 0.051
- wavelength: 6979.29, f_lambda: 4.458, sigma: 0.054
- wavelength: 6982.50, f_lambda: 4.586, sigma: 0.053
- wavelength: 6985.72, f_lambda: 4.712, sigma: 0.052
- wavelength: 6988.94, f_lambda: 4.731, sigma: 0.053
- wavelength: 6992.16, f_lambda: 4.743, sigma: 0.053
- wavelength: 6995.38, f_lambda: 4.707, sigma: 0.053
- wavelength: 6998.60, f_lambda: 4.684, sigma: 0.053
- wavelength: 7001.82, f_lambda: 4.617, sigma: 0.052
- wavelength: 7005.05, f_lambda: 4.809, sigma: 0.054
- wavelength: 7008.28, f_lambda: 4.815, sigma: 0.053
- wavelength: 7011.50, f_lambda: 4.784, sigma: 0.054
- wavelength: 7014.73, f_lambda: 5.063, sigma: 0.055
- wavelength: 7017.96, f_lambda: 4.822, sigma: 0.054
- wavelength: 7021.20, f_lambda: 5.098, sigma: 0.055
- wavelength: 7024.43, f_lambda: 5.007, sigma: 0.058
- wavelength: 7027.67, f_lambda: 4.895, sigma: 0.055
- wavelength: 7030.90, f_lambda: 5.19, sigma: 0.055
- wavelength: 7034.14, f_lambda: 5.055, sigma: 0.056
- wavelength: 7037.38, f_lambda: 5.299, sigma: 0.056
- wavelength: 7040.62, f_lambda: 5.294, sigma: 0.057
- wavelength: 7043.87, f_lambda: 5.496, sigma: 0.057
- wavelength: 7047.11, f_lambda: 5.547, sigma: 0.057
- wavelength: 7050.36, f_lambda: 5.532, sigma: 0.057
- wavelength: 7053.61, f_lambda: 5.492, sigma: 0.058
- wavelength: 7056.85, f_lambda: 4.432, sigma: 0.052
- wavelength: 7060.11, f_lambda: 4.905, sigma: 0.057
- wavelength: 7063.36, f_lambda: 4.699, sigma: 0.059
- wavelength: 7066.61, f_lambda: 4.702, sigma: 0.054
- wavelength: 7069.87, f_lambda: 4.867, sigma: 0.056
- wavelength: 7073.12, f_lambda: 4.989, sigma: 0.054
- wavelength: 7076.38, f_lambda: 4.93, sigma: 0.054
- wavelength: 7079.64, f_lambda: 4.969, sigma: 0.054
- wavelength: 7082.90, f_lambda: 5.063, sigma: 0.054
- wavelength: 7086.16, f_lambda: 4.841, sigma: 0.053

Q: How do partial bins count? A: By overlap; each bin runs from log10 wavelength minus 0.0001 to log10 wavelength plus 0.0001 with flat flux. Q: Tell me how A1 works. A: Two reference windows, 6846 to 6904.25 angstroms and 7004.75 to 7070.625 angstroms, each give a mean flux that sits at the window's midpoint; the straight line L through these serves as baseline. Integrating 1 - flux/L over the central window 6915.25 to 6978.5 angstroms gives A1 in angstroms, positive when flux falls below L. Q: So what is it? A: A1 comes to -2.65 angstroms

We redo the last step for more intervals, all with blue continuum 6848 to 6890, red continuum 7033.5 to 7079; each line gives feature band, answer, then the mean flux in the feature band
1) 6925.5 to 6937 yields -0.7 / 4.35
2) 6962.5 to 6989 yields -1.0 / 4.62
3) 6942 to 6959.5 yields -1.6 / 4.65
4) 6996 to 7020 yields -0.5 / 4.8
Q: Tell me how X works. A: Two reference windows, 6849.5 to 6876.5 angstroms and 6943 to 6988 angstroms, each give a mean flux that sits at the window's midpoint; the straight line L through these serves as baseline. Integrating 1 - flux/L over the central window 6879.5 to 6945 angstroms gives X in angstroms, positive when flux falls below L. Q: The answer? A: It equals 1.24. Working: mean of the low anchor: 3.57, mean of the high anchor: 4.63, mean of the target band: 4.01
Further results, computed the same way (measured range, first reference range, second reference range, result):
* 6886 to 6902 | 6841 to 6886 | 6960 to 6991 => 0.7 angstroms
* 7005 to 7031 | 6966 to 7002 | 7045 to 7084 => -0.7 angstroms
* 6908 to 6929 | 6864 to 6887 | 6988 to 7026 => 0.2 angstroms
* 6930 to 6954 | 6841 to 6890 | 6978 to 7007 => -1.6 angstroms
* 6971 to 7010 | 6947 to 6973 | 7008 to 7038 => 1.1 angstroms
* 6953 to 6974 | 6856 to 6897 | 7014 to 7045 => -0.6 angstroms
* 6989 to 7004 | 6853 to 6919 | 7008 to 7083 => -0.2 angstroms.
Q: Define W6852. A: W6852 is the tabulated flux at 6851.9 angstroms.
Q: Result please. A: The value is 3.568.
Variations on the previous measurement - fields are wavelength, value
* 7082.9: 5.063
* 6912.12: 4.02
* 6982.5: 4.586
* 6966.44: 4.662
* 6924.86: 4.348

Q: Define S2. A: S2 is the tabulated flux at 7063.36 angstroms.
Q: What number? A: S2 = 4.699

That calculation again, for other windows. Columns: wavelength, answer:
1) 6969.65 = 4.605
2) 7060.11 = 4.905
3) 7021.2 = 5.098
